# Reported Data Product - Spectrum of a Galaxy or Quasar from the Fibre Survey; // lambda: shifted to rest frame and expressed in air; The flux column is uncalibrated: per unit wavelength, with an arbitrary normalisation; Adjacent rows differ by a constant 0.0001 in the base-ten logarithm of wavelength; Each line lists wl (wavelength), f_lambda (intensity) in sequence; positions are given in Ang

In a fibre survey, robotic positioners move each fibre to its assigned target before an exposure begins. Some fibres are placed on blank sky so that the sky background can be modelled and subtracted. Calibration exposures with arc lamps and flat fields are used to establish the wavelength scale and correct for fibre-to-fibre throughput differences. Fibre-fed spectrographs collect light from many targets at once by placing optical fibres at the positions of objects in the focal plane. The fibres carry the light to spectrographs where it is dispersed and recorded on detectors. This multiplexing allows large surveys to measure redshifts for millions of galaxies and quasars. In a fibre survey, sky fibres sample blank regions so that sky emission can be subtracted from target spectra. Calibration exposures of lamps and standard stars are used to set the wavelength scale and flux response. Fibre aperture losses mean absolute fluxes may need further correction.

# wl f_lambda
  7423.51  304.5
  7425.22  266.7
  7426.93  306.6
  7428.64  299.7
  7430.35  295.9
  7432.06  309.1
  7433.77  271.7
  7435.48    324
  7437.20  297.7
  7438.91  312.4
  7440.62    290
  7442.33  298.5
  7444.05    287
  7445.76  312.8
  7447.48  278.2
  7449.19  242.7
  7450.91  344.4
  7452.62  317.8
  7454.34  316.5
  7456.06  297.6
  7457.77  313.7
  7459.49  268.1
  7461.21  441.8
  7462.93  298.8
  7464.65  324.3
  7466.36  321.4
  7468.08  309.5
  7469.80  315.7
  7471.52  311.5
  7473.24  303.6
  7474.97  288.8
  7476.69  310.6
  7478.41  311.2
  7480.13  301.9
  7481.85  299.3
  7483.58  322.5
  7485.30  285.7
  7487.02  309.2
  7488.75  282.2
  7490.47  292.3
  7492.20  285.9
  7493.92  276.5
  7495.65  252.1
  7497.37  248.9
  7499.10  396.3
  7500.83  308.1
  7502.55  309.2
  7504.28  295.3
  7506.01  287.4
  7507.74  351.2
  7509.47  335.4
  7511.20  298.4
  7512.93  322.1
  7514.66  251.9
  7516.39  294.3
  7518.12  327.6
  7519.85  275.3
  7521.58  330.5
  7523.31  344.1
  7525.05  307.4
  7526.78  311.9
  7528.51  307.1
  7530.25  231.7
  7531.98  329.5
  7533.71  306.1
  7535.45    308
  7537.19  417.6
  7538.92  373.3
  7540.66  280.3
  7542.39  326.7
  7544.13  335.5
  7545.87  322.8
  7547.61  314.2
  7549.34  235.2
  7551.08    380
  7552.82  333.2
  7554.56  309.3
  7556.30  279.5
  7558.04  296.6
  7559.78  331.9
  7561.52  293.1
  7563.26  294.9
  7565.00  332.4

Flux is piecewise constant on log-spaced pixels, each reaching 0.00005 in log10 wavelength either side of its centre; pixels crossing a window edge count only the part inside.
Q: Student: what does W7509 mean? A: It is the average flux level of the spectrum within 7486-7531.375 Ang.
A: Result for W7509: 301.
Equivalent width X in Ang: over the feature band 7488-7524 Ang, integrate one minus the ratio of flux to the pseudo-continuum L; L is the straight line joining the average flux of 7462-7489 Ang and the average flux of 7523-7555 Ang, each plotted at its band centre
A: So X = 1.1 Ang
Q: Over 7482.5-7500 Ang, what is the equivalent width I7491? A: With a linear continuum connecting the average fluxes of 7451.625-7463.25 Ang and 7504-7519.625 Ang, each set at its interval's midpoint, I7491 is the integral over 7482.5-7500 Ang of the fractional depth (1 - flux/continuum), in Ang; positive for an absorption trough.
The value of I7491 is 0.97 Ang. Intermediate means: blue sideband 323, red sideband 306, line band 295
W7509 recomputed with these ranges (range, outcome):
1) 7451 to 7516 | 307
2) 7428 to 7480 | 307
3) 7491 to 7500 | 292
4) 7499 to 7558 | 314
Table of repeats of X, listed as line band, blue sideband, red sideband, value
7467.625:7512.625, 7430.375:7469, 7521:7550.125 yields 1.22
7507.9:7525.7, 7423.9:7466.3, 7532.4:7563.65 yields 0.26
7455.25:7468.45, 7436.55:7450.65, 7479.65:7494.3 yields -1.30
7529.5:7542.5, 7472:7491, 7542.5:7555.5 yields -0.28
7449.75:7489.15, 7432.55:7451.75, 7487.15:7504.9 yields -2.24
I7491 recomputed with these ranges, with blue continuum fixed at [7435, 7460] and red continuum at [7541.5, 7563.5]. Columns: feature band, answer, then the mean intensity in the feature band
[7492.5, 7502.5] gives 0.3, 297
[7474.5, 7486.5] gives 0.0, 304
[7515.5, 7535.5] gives 0.2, 306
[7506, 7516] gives 0.0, 309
